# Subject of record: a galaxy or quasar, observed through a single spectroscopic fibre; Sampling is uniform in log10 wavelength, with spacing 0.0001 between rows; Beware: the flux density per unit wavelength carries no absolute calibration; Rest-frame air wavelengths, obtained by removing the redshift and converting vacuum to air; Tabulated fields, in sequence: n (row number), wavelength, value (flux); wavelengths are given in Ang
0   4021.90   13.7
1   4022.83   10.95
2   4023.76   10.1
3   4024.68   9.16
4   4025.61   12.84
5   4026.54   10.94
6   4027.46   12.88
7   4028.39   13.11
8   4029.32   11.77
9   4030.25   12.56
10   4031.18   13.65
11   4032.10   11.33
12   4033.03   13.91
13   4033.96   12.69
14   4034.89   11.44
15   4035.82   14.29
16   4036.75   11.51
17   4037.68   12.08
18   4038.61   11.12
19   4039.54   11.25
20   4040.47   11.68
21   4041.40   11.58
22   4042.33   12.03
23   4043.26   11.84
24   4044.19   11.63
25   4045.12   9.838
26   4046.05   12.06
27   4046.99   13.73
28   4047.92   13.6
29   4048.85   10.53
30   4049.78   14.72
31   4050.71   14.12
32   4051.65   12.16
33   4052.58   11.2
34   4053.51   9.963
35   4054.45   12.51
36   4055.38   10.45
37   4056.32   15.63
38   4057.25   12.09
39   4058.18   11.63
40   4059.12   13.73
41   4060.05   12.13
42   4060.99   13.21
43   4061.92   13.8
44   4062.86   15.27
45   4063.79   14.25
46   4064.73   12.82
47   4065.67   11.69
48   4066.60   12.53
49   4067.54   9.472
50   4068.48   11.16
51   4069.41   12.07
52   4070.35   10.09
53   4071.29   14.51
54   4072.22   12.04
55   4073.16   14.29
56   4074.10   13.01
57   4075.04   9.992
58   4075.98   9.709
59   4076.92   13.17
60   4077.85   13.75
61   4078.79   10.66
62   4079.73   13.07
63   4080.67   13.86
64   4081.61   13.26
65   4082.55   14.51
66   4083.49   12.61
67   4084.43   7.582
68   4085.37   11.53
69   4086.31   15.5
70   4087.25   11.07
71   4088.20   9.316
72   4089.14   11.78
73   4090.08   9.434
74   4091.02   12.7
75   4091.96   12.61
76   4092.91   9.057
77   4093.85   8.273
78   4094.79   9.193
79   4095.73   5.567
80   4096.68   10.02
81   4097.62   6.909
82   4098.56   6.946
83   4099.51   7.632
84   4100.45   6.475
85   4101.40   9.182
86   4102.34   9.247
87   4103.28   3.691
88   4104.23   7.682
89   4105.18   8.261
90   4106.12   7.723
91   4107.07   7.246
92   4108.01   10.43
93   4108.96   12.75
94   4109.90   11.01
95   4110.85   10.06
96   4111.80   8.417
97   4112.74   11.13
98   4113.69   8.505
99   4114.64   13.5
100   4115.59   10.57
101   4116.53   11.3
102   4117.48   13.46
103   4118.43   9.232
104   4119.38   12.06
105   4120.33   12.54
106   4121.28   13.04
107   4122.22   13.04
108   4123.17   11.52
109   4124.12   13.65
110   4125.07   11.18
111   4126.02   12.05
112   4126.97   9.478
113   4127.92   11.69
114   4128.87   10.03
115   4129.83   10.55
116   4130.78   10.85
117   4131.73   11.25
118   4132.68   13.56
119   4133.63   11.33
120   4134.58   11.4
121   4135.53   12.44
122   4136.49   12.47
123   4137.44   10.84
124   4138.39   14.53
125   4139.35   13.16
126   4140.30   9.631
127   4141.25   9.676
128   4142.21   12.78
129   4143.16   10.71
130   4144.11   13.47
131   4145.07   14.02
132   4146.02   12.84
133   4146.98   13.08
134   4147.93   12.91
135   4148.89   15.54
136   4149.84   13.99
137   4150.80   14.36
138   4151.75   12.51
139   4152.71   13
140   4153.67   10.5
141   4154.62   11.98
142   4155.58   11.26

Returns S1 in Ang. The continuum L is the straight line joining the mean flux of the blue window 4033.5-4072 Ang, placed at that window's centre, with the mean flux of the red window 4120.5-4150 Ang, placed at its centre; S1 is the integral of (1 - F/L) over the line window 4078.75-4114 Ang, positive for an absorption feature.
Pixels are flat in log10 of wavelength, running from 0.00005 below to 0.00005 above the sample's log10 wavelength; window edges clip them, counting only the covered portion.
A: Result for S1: 6.80 Ang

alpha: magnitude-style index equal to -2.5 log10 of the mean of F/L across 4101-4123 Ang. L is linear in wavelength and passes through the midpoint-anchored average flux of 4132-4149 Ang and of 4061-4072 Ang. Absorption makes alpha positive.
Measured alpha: 0.22 mag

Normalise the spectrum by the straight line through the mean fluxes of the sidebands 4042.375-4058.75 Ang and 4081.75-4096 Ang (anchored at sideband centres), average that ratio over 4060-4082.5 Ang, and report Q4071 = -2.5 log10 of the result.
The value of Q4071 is -0.10 mag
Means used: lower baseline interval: 12.2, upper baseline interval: 10.8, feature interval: 12.5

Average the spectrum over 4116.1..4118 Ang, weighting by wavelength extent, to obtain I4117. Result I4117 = 12.3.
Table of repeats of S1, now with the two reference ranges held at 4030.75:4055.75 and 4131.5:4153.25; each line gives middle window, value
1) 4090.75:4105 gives 4.7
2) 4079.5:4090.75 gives 0.3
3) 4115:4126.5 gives 0.5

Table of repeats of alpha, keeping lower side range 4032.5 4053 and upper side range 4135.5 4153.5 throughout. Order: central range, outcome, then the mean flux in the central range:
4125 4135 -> 0.129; 11.2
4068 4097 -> 0.085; 11.5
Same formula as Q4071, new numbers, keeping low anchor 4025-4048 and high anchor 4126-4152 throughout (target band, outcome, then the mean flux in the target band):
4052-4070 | -0.02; 12.4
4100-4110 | 0.40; 8.43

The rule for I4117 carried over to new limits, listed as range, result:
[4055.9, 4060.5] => 13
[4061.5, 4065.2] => 14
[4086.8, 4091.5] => 10.9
